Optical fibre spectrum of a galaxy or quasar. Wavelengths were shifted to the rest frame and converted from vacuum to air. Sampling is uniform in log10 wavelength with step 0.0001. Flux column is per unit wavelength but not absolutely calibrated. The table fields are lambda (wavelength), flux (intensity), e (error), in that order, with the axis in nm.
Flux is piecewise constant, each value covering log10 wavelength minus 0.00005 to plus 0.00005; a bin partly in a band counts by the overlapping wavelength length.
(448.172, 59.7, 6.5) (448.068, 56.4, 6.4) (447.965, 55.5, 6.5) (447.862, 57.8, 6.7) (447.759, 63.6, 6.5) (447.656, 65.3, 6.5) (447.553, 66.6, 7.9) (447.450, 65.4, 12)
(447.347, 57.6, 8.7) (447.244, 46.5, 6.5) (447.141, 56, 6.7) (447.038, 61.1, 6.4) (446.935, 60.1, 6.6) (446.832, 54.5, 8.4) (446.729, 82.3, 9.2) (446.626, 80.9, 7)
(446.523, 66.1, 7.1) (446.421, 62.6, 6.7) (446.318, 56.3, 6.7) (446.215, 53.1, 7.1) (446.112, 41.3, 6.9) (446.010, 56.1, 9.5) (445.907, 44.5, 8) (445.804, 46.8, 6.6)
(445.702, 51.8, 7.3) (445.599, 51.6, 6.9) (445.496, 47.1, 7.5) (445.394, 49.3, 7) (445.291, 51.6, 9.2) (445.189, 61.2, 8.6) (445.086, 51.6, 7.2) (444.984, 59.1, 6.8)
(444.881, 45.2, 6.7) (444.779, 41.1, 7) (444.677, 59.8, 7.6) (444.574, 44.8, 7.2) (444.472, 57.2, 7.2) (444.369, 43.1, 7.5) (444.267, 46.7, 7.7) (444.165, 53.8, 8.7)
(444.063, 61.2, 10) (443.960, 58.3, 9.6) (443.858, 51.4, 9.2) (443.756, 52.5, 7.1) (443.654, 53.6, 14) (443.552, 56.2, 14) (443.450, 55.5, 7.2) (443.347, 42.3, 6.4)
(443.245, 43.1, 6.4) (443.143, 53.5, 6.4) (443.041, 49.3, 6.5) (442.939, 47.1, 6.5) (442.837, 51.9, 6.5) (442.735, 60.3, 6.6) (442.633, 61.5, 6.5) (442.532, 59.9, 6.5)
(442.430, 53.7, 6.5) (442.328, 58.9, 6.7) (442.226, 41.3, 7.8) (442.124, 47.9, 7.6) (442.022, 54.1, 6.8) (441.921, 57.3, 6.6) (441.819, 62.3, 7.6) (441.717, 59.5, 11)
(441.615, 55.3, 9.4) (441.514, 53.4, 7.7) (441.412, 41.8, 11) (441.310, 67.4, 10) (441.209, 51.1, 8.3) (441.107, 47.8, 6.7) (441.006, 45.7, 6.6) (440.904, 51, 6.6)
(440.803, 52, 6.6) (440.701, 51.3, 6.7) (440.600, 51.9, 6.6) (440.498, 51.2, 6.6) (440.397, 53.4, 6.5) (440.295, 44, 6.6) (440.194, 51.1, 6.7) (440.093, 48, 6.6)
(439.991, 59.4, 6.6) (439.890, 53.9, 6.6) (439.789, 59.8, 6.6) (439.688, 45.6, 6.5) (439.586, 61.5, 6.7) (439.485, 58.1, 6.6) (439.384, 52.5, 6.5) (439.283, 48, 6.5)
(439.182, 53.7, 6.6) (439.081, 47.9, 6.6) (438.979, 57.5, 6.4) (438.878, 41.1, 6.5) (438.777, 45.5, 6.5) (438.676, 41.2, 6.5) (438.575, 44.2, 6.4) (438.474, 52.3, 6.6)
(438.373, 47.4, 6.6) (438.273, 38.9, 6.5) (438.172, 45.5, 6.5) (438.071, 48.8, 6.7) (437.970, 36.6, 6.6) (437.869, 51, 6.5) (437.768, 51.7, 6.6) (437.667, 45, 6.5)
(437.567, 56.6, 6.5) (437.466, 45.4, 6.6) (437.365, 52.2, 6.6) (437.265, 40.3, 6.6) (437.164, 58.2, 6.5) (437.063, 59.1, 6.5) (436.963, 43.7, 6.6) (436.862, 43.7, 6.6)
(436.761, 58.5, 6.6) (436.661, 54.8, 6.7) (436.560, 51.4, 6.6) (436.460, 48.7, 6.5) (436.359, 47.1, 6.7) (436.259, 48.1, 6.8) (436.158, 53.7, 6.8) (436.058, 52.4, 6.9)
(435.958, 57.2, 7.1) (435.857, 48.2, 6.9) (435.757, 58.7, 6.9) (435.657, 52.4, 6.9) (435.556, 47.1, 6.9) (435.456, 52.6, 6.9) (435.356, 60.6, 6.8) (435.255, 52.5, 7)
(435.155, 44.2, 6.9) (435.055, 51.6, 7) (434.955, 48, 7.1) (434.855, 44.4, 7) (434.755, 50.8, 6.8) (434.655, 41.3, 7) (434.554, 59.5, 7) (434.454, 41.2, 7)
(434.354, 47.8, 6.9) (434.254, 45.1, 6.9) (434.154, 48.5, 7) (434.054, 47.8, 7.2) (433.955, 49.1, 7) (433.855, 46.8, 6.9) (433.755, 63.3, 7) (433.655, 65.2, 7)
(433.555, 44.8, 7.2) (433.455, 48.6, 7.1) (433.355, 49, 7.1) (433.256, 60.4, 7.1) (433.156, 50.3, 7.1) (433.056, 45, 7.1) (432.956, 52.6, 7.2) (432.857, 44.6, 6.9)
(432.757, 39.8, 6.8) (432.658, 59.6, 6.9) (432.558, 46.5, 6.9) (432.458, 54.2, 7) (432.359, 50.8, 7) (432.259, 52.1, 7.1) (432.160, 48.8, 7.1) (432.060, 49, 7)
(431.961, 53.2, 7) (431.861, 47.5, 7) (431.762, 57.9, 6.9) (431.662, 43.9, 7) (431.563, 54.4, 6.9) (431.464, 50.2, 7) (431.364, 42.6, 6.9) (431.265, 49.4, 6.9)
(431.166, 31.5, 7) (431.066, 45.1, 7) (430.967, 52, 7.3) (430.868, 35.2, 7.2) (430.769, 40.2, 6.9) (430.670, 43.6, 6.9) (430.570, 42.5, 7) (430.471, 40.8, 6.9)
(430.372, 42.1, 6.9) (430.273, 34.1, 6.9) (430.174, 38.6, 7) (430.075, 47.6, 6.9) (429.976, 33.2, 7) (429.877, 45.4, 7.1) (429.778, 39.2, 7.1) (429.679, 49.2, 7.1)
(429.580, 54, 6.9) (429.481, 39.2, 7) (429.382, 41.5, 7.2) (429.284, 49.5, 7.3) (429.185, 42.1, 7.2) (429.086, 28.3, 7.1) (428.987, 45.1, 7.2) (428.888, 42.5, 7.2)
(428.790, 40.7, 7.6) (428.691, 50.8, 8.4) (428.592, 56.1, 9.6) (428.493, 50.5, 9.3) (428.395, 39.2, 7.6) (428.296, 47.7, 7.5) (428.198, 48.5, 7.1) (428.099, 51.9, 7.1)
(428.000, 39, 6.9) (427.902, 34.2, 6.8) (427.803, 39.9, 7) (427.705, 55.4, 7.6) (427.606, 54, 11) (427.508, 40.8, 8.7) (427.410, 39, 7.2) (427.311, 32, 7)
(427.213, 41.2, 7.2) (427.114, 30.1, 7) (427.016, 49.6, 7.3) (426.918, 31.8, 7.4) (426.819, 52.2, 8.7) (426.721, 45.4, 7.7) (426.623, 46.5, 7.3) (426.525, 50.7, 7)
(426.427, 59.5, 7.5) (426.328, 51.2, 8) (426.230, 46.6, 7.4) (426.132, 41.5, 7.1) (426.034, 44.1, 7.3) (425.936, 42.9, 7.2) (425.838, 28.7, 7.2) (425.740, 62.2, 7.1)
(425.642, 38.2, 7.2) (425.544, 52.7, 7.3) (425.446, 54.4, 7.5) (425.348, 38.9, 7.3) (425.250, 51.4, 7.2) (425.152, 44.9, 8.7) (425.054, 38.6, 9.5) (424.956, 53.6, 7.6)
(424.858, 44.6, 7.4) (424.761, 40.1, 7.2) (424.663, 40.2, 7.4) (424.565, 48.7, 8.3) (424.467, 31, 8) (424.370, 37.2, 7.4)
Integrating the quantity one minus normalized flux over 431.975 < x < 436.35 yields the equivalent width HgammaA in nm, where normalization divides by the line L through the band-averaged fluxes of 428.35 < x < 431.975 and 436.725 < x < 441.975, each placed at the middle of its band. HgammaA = -0.33 nm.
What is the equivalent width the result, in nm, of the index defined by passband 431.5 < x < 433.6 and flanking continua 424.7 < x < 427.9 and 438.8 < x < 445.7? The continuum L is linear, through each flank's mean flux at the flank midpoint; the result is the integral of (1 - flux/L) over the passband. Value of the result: -0.10 nm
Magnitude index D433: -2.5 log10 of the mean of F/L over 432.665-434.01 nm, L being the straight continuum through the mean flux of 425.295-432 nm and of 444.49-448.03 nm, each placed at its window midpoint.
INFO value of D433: -0.074 mag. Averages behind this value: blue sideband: 44.5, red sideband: 56.3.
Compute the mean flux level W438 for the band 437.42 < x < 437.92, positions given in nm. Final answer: 50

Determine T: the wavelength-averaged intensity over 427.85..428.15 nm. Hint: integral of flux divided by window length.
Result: 41.6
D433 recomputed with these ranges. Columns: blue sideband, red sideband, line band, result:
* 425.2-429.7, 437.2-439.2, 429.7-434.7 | -0.03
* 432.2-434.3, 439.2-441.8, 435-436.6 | -0.01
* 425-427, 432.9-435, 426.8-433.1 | 0.08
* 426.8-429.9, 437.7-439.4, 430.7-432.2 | -0.05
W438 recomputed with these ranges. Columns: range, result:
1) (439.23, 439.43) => 50.3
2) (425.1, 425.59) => 48.3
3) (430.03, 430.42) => 40.5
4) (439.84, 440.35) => 51.3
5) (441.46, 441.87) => 57.5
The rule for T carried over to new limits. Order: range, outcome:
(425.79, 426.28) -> 40.9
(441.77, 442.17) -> 55.5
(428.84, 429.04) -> 43.4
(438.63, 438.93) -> 42.7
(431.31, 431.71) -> 47.9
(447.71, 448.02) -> 59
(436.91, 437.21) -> 53.5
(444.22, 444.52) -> 48.9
